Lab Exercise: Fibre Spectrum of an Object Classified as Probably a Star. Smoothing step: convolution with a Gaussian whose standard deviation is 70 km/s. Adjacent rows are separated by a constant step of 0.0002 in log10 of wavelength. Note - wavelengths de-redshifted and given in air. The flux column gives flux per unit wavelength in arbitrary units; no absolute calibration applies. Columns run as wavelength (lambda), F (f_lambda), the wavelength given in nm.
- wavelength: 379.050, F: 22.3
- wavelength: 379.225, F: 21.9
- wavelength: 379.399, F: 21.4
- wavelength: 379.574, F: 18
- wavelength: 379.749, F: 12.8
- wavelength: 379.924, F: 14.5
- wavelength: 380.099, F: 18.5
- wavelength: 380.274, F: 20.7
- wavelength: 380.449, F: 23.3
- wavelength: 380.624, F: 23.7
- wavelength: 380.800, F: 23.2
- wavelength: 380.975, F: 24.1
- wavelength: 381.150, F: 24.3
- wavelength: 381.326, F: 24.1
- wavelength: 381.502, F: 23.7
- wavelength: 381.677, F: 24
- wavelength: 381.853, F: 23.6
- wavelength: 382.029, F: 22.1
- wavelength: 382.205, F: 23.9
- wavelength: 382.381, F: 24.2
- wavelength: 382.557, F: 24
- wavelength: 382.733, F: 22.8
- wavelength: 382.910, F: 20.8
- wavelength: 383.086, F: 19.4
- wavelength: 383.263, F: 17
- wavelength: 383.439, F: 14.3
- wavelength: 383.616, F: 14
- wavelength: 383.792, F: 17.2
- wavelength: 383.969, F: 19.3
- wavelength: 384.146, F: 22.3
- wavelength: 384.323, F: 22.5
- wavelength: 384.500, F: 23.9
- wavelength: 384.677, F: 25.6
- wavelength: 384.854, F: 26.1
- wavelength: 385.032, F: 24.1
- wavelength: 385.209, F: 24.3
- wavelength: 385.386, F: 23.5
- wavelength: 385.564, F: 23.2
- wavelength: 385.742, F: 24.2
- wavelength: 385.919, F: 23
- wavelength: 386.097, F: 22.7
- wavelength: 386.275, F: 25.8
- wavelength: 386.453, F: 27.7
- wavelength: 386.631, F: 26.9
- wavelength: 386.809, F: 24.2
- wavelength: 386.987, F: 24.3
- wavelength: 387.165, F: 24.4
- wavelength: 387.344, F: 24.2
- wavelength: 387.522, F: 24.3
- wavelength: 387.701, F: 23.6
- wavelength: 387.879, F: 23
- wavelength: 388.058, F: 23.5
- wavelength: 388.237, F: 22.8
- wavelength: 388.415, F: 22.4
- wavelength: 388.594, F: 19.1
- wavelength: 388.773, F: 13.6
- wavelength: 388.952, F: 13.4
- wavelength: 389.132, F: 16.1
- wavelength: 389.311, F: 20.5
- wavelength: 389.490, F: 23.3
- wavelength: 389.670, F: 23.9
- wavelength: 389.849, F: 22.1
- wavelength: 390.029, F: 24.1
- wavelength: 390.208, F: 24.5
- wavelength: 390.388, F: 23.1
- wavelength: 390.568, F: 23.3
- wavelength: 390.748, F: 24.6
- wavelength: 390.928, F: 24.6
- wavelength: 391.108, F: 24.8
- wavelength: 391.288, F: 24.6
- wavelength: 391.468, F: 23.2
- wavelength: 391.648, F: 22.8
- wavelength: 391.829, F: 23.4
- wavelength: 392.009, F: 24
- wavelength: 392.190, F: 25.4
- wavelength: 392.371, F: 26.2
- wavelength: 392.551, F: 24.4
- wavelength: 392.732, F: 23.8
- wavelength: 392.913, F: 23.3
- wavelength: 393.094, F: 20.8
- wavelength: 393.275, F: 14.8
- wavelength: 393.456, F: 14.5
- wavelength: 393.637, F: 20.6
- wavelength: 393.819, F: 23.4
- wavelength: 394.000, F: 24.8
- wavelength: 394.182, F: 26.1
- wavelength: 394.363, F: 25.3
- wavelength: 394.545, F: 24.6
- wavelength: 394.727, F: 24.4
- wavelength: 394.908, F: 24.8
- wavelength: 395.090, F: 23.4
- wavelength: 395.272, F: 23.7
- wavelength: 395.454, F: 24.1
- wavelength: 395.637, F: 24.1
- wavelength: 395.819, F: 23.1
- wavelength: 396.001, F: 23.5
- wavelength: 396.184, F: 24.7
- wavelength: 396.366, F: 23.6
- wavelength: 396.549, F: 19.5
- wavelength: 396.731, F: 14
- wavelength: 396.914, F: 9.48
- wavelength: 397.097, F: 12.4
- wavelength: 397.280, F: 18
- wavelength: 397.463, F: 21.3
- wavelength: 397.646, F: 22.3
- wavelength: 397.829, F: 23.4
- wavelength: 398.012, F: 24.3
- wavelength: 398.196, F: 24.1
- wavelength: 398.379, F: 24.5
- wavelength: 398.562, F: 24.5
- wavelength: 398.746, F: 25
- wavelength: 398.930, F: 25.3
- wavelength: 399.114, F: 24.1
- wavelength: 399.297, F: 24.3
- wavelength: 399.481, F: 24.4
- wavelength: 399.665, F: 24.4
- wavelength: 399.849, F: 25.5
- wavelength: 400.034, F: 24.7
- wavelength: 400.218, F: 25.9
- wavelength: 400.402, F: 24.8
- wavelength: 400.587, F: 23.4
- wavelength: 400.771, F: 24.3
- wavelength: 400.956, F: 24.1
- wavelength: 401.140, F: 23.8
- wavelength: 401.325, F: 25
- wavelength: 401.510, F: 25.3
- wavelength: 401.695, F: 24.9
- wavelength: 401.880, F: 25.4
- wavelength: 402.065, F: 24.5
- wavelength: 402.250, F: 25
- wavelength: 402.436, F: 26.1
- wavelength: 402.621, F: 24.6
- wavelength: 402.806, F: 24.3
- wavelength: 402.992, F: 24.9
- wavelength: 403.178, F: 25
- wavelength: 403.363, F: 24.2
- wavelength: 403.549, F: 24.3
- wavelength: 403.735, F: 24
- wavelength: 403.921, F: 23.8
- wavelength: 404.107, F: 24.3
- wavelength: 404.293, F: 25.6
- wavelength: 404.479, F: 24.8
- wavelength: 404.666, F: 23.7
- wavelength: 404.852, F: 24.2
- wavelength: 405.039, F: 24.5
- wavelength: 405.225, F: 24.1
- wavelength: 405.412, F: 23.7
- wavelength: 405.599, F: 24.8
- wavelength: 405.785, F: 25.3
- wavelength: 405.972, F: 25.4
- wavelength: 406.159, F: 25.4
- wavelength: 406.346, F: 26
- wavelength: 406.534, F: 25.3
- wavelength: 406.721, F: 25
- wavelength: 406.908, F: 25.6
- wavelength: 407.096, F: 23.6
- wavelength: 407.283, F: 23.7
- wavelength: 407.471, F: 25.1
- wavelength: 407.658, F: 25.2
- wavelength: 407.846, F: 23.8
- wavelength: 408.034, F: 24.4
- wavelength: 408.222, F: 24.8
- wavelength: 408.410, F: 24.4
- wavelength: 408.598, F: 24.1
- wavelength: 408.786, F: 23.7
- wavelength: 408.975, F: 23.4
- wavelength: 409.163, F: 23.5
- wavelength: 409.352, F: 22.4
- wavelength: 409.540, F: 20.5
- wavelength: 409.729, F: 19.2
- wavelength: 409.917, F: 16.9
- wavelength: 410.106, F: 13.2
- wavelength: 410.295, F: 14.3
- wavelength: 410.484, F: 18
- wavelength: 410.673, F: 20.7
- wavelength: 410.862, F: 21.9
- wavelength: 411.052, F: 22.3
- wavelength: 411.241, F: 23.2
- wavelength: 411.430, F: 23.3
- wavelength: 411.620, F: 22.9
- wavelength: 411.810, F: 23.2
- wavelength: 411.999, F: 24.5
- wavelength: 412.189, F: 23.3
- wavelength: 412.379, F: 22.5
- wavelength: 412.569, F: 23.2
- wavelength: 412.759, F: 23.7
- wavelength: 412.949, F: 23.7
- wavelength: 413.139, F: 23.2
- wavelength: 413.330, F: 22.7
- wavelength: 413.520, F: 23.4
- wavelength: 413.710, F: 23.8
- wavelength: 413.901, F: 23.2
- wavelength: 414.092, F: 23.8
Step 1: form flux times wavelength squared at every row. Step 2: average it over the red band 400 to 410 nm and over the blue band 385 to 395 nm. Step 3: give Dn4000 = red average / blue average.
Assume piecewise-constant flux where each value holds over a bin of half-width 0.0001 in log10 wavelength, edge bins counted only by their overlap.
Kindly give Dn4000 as 1.14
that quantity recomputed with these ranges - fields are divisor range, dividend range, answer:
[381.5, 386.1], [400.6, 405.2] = 1.23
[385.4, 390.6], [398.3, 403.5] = 1.17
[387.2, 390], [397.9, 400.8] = 1.23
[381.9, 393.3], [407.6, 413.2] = 1.10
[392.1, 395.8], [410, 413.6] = 1.03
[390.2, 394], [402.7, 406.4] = 1.15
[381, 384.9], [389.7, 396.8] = 1.12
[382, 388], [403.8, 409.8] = 1.19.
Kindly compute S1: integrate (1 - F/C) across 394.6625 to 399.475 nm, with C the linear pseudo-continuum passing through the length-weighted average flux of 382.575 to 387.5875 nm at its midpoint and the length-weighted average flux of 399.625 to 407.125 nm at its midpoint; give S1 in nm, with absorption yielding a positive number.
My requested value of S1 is 0.36 nm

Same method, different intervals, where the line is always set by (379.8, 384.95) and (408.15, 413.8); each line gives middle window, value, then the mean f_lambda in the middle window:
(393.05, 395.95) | -0.128 nm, 22.7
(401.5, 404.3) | -0.365 nm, 24.7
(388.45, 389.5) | 0.202 nm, 17.5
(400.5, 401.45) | -0.101 nm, 24.2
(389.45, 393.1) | -0.370 nm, 23.9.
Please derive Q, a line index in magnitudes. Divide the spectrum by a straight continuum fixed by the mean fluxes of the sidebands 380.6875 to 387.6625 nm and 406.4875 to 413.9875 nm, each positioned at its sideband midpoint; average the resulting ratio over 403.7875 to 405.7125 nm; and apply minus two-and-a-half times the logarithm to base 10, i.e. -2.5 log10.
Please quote -0.08 mag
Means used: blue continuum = 22.9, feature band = 24.4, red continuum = 22.6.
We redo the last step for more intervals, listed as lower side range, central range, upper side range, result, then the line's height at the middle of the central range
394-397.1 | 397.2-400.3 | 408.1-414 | -0.083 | 22.1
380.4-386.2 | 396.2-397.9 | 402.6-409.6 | 0.266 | 23.6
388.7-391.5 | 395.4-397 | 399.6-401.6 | 0.140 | 23.5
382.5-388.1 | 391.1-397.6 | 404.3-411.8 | 0.037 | 22.8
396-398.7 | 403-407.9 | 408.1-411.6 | -0.175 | 21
